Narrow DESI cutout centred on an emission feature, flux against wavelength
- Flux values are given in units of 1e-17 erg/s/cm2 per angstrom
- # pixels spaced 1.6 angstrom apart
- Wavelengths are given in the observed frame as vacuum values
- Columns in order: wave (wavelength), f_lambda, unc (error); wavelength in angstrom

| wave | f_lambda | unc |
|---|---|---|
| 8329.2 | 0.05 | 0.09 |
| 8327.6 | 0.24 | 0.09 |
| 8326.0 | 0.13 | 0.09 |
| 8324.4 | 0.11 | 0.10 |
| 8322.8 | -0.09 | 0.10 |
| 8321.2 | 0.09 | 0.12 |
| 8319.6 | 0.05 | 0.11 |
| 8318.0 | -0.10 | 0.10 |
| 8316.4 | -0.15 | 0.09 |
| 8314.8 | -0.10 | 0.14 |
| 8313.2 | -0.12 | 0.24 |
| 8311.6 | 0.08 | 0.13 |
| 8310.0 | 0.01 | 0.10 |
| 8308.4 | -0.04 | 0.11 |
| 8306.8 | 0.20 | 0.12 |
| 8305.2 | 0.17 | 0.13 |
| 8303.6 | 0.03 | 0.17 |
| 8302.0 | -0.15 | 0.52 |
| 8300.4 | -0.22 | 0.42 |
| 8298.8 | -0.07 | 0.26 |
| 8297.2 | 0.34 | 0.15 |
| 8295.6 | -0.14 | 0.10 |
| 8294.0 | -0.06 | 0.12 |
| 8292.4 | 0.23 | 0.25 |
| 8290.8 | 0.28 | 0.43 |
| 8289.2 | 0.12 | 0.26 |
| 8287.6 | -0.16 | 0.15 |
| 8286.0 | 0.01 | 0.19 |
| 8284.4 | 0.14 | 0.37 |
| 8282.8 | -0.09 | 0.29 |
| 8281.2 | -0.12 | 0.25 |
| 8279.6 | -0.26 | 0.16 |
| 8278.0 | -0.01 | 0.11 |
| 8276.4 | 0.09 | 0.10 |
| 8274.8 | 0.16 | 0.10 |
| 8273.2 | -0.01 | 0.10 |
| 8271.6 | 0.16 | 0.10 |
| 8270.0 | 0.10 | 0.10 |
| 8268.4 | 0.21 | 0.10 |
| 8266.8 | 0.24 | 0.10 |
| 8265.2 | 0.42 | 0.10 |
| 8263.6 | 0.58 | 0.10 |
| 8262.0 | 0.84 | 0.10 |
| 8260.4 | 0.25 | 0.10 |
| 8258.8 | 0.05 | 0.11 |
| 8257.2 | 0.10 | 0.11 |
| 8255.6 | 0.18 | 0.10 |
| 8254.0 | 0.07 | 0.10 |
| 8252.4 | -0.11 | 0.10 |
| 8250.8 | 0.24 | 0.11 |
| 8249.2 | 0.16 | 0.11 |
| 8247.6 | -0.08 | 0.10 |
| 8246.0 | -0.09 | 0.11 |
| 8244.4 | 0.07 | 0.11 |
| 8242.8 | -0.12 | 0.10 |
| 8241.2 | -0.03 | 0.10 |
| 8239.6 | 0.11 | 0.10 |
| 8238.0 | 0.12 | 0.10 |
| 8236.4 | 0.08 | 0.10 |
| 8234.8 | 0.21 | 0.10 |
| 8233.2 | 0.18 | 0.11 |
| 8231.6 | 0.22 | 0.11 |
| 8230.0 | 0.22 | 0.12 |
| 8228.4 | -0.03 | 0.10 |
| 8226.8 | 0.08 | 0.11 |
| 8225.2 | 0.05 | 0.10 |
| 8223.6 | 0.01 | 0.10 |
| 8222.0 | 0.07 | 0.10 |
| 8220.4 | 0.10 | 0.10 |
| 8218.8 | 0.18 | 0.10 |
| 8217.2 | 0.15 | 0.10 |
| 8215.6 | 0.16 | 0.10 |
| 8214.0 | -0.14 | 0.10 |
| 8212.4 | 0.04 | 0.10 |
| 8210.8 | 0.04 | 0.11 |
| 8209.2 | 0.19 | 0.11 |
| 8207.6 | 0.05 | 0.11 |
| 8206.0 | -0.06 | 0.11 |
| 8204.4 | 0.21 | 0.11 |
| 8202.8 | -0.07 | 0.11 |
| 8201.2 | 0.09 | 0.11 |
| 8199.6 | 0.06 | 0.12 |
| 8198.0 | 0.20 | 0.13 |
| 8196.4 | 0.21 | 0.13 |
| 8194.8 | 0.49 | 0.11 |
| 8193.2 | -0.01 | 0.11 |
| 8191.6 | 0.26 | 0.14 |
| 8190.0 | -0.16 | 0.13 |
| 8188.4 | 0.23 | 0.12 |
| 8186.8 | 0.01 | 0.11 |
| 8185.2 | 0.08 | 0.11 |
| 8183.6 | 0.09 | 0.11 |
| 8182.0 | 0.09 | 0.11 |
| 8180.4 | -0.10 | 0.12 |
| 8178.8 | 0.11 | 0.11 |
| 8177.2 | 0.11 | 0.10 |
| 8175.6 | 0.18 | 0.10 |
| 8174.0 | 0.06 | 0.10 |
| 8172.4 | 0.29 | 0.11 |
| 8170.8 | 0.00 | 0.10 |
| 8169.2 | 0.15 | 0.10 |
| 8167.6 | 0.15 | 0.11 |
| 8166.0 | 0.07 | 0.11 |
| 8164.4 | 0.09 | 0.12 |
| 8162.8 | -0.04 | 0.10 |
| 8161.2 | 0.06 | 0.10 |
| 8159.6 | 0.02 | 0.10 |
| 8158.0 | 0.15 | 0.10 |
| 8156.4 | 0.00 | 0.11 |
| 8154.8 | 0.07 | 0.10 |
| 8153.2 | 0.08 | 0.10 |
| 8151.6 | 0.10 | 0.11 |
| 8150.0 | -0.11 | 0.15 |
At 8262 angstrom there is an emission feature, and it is H-gamma 4340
